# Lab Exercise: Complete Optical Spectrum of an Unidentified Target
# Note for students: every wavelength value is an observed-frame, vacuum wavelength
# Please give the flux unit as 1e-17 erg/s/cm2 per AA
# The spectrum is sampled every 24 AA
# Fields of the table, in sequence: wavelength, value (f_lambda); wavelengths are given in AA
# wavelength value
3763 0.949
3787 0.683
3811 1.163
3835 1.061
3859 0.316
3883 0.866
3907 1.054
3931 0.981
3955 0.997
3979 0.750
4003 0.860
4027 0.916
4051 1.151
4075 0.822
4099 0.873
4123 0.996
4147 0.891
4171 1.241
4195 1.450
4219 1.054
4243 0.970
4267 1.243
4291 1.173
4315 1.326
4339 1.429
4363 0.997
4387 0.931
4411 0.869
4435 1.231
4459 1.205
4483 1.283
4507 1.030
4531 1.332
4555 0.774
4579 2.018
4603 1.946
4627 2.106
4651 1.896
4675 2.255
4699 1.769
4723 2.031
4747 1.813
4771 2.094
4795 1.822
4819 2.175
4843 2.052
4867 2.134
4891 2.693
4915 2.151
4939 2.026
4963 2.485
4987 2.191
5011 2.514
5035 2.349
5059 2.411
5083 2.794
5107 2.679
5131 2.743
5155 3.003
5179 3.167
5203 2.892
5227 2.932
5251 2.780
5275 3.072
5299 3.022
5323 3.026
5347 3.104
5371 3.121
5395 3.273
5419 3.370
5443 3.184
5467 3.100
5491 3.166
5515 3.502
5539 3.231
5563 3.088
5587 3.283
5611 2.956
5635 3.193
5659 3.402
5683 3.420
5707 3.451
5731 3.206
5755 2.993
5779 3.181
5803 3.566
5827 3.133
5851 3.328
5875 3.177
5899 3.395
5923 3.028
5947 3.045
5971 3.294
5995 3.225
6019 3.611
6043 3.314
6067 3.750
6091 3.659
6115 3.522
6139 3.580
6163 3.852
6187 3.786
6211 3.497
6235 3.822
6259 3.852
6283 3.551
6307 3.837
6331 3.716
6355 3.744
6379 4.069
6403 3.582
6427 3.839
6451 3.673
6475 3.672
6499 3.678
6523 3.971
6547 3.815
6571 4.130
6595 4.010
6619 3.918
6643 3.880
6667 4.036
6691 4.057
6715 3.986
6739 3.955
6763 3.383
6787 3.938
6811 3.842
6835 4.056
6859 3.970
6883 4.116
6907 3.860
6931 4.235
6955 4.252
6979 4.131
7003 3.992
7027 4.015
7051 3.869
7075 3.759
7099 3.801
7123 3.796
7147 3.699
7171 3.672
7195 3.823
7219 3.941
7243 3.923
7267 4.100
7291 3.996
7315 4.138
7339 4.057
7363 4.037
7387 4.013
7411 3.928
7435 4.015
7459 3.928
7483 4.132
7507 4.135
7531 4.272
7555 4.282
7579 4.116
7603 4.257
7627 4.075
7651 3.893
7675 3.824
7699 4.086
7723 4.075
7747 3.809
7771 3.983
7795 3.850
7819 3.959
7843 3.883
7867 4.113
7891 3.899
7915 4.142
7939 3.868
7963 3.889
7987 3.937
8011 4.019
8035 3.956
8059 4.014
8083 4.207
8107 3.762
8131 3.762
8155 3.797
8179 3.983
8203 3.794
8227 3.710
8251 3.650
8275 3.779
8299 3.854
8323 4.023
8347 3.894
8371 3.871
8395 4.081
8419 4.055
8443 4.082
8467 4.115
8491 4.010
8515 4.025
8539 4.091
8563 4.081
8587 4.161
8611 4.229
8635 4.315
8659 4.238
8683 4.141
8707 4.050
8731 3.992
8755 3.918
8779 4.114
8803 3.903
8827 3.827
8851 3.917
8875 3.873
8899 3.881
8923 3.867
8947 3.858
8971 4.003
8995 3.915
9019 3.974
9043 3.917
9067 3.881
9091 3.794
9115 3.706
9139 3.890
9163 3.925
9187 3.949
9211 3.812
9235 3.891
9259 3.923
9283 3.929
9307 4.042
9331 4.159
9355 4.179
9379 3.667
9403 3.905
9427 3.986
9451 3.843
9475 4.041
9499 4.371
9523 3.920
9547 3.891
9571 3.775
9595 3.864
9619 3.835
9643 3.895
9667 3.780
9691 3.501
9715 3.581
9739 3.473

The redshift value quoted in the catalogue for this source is 0.15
